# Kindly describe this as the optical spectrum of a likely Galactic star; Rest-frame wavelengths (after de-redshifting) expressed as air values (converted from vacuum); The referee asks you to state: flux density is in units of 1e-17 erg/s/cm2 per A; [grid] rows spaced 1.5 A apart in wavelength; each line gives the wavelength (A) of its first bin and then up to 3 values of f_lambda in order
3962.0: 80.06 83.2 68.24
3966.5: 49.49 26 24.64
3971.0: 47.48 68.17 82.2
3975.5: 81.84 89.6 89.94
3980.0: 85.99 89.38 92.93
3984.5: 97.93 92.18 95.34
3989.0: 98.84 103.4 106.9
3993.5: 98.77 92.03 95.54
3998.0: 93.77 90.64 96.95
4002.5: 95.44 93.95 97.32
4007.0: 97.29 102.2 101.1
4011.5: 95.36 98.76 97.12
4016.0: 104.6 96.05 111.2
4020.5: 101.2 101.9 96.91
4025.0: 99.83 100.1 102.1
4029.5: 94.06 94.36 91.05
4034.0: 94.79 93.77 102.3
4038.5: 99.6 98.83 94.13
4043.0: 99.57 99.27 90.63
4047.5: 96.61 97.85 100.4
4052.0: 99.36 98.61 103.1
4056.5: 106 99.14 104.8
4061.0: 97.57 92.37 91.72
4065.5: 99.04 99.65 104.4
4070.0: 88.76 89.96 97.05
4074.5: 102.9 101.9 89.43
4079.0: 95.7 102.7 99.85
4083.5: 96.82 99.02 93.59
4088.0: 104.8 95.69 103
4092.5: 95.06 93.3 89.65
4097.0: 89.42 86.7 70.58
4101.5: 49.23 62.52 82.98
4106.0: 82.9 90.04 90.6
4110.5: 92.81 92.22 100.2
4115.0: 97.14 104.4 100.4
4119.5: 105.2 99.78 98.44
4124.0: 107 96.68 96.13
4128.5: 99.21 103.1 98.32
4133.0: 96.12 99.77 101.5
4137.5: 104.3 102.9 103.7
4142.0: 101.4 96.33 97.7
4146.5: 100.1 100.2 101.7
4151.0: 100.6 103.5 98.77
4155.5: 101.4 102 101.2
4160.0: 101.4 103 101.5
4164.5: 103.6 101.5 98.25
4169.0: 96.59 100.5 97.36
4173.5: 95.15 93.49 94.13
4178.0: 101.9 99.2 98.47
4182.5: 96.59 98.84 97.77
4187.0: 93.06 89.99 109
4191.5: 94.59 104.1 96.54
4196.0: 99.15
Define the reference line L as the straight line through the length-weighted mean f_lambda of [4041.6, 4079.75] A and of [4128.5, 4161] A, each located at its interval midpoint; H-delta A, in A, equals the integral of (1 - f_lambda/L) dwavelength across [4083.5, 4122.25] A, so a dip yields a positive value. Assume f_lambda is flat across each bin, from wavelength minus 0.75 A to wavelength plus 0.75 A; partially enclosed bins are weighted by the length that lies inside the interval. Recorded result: 3.2 A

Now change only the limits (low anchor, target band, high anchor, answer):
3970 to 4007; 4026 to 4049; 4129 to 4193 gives -0.9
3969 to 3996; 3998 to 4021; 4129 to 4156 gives -2.6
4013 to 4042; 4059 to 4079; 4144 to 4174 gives 0.5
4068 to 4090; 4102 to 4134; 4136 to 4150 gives 1.6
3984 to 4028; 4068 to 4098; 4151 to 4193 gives 0.7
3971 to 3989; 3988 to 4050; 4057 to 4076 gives -4.4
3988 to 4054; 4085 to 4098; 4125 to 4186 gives 0.4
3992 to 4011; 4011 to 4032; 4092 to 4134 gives -0.8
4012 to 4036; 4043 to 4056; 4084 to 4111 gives -0.5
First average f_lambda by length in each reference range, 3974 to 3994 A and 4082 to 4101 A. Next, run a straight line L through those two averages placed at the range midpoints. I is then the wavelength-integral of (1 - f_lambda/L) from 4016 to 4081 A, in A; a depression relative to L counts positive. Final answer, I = -3.6 A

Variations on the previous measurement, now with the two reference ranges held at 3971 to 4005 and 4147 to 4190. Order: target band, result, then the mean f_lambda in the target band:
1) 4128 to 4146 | -0.5 A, 100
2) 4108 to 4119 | 0.0 A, 96.9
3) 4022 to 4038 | -0.7 A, 97.2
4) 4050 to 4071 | -1.0 A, 98.8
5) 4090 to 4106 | 2.3 A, 82.5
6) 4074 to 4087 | -0.4 A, 98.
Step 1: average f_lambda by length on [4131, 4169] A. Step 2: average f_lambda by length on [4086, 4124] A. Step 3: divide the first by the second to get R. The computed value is 1.11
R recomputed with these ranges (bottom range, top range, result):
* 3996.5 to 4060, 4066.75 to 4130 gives 0.95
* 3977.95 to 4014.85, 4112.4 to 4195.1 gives 1.04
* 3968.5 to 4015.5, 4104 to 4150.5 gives 1.09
